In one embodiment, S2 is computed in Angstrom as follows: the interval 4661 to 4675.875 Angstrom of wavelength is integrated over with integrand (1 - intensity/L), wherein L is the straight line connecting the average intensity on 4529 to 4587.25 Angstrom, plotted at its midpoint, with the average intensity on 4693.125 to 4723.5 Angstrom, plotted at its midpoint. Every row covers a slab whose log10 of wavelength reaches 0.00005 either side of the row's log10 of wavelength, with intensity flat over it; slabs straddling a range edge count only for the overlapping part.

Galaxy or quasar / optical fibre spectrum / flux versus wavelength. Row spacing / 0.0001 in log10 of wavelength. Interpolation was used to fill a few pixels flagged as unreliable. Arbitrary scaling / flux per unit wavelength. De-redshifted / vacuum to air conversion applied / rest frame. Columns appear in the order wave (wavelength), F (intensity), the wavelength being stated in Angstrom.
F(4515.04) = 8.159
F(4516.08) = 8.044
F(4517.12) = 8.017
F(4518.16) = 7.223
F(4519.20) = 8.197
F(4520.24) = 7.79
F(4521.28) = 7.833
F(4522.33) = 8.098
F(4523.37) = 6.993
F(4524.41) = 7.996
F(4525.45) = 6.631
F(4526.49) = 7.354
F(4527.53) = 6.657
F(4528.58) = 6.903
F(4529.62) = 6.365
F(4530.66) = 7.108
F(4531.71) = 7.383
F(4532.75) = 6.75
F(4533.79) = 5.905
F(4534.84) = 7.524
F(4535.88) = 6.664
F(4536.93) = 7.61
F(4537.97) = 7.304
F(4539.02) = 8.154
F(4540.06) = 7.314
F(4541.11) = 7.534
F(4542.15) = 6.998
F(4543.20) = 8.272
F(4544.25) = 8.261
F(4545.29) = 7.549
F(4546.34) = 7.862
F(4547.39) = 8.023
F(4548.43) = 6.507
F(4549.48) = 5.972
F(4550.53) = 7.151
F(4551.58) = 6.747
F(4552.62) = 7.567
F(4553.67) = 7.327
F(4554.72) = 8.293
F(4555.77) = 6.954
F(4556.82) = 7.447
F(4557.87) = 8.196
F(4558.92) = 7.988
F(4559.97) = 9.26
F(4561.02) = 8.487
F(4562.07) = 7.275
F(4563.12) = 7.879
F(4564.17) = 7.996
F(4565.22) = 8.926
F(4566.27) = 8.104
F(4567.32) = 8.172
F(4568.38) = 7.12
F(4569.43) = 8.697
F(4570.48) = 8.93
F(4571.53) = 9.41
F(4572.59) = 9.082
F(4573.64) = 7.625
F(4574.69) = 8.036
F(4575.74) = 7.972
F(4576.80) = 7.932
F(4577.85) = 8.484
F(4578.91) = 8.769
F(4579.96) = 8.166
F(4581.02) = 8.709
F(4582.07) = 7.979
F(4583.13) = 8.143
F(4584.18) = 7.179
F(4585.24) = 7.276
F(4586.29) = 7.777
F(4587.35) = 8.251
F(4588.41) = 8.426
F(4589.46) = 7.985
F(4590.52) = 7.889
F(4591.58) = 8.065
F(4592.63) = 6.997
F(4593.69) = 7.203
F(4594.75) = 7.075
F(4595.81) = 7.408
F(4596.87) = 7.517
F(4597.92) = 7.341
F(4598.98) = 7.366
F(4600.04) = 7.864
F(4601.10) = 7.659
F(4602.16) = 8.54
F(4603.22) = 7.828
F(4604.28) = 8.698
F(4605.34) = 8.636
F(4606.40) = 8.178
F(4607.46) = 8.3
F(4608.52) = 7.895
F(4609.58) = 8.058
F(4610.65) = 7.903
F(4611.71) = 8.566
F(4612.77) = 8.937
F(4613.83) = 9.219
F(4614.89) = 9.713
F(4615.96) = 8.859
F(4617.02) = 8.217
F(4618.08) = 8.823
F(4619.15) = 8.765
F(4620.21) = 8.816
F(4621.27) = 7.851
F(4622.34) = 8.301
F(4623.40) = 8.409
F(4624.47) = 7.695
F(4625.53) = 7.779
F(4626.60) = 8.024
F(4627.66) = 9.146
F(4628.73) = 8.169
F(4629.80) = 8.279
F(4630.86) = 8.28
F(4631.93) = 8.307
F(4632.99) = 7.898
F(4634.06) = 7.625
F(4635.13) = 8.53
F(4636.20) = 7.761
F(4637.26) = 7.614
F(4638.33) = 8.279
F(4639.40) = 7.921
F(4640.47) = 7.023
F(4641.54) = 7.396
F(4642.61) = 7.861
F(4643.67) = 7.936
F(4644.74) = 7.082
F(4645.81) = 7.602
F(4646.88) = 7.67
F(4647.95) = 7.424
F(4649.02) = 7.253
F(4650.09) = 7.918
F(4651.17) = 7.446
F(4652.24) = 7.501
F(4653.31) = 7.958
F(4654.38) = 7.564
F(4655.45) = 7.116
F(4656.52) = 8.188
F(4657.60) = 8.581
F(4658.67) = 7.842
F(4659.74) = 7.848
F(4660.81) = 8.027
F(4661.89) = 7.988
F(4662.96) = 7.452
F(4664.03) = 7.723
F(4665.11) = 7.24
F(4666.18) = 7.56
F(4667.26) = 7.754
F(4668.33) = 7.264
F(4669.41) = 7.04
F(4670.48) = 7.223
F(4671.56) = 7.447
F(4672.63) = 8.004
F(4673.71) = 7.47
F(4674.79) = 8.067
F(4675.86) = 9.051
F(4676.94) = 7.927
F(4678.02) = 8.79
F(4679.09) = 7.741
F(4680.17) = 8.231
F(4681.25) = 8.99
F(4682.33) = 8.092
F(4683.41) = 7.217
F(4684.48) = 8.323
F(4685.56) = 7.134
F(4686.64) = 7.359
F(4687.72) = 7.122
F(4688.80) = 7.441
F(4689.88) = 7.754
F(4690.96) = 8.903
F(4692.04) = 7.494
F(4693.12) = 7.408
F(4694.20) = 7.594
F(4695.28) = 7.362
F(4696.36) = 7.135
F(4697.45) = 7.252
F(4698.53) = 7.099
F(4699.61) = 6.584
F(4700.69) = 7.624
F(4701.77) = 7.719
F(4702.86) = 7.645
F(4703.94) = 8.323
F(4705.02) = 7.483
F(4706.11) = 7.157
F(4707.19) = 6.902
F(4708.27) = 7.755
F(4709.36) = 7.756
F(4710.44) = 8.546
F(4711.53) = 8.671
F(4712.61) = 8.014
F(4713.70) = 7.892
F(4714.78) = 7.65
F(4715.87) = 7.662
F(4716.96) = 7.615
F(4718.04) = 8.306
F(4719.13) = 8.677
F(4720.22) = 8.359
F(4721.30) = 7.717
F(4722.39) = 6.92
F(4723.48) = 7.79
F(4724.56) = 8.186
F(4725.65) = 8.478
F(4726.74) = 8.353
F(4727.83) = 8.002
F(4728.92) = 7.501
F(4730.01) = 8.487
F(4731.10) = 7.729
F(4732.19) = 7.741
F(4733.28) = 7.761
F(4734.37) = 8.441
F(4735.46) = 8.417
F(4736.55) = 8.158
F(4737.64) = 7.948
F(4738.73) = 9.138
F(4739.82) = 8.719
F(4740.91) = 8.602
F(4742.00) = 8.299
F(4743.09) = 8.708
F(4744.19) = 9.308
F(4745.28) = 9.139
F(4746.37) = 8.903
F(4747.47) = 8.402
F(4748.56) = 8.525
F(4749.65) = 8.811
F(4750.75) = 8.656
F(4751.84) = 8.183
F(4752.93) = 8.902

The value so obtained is 0.1 Angstrom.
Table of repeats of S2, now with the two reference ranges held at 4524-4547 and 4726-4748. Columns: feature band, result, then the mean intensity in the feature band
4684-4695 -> 0.7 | 7.64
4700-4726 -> 1.3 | 7.86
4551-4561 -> -0.5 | 7.79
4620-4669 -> 0.2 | 7.84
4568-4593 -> -2.0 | 8.14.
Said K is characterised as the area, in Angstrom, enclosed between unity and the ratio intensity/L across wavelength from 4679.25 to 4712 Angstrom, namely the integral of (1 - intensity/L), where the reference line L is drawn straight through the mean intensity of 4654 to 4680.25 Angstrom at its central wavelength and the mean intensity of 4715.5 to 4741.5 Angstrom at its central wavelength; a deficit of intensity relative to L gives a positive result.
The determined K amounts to 1.2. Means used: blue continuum 7.8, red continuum 8.12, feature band 7.67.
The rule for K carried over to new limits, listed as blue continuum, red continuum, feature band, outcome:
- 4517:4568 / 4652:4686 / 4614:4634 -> -1.78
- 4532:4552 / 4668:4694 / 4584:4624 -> -3.15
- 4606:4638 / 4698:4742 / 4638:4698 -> 3.21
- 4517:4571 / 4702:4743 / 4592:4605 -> 0.10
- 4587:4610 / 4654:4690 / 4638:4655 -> 0.46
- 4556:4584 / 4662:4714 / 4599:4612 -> -0.10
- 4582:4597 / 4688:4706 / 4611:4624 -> -1.80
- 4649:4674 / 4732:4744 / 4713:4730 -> 0.59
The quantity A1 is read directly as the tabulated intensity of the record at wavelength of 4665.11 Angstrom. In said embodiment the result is 7.24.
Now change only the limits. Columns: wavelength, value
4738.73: 9.138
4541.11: 7.534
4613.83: 9.219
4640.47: 7.023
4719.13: 8.677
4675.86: 9.051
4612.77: 8.937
